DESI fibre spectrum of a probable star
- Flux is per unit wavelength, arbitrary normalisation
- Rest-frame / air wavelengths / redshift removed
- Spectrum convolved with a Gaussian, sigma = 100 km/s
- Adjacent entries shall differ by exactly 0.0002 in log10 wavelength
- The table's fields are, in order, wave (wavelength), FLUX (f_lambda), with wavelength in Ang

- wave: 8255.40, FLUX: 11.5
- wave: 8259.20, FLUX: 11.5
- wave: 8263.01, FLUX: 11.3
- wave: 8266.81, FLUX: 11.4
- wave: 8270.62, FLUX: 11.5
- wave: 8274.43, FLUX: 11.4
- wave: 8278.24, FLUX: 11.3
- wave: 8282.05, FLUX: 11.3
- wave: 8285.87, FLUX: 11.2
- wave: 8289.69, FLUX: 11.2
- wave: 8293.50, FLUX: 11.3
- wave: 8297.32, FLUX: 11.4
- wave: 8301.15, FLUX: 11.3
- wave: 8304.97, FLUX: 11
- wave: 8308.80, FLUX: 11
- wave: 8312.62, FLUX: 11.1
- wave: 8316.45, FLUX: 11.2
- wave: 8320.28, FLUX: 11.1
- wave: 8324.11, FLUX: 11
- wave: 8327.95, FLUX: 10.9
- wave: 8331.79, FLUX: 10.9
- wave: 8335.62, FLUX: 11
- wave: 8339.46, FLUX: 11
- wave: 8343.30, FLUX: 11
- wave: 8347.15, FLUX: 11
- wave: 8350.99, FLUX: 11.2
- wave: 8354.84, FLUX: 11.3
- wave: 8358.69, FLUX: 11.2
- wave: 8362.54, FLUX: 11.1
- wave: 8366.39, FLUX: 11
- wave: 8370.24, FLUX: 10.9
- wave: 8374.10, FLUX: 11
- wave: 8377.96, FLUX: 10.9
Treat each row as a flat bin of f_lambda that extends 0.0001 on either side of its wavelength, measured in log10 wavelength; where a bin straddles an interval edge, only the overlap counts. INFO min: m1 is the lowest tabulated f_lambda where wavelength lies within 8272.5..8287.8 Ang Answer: 11.2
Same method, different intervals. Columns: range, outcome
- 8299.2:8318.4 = 11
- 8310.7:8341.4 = 10.9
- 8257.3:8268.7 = 11.3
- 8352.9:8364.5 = 11.1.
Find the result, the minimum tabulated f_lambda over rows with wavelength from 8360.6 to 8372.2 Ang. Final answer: 10.9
